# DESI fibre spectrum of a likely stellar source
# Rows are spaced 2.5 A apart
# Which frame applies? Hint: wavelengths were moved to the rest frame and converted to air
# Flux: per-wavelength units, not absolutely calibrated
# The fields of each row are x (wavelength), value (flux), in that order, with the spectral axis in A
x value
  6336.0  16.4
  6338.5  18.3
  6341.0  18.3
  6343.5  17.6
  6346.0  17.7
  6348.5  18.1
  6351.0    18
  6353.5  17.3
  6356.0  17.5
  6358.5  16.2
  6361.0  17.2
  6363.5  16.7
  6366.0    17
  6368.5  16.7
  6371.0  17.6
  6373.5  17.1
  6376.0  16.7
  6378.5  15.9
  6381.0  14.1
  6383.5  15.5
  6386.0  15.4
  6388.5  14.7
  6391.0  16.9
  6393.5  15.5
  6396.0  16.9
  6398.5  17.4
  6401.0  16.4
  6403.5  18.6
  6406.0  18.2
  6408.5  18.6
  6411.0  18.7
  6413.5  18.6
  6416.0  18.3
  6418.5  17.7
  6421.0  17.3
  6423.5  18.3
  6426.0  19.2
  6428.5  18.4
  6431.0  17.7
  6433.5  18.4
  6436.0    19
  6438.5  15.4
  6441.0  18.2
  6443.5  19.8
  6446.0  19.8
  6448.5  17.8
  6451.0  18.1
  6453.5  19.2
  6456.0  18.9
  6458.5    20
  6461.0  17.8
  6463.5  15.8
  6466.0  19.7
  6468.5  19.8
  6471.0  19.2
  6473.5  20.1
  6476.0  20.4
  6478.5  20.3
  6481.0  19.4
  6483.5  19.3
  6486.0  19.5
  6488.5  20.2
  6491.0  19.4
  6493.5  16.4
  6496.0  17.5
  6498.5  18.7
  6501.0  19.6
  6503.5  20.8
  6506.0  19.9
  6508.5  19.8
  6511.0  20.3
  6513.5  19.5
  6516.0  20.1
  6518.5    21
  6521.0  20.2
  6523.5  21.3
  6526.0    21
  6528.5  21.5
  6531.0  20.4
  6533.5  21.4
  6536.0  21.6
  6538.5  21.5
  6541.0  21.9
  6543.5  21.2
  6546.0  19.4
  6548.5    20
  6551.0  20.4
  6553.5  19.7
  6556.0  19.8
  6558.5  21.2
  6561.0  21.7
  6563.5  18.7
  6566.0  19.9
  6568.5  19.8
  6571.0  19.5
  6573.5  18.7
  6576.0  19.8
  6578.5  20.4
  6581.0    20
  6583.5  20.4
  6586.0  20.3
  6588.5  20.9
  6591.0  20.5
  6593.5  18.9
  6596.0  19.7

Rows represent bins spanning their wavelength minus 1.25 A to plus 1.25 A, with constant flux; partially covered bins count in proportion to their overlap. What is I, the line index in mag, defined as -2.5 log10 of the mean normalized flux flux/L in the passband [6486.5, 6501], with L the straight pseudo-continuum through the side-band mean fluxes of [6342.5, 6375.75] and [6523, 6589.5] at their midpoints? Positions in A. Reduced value 0.05 mag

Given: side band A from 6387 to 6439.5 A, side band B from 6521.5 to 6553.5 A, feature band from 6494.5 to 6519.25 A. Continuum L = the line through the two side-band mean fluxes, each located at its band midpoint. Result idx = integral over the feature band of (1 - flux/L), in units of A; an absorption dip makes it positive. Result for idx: 0.5 A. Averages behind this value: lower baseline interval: 17.6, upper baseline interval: 20.9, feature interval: 19.7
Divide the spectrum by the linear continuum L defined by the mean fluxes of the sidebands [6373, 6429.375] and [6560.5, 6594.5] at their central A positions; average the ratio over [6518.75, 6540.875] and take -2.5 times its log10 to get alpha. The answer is -0.11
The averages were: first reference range 17.1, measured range 21.1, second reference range 19.9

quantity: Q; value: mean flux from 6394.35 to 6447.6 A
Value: 18.1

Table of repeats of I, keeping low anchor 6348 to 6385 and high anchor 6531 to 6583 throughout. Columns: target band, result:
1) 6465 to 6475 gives -0.06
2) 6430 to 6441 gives 0.02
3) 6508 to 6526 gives -0.04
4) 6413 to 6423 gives -0.01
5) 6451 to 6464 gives 0.00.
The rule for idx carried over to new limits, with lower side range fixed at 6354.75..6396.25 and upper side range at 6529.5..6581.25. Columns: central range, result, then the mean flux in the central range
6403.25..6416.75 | -1.1 A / 18.5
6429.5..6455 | -0.8 A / 18.3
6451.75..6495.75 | -1.4 A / 19.1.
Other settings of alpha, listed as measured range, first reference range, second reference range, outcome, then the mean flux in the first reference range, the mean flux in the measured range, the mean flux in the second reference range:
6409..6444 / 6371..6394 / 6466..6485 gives -0.03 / 15.9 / 18.2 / 19.8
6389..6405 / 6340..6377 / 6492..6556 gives 0.07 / 17.3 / 16.9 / 20.2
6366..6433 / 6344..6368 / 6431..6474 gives 0.04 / 17.3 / 17.2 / 18.6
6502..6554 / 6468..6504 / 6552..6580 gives -0.05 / 19.3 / 20.6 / 19.9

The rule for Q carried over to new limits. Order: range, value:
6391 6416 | 17.6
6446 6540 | 19.7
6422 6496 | 18.8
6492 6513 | 19.1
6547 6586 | 20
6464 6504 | 19.3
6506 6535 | 20.6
